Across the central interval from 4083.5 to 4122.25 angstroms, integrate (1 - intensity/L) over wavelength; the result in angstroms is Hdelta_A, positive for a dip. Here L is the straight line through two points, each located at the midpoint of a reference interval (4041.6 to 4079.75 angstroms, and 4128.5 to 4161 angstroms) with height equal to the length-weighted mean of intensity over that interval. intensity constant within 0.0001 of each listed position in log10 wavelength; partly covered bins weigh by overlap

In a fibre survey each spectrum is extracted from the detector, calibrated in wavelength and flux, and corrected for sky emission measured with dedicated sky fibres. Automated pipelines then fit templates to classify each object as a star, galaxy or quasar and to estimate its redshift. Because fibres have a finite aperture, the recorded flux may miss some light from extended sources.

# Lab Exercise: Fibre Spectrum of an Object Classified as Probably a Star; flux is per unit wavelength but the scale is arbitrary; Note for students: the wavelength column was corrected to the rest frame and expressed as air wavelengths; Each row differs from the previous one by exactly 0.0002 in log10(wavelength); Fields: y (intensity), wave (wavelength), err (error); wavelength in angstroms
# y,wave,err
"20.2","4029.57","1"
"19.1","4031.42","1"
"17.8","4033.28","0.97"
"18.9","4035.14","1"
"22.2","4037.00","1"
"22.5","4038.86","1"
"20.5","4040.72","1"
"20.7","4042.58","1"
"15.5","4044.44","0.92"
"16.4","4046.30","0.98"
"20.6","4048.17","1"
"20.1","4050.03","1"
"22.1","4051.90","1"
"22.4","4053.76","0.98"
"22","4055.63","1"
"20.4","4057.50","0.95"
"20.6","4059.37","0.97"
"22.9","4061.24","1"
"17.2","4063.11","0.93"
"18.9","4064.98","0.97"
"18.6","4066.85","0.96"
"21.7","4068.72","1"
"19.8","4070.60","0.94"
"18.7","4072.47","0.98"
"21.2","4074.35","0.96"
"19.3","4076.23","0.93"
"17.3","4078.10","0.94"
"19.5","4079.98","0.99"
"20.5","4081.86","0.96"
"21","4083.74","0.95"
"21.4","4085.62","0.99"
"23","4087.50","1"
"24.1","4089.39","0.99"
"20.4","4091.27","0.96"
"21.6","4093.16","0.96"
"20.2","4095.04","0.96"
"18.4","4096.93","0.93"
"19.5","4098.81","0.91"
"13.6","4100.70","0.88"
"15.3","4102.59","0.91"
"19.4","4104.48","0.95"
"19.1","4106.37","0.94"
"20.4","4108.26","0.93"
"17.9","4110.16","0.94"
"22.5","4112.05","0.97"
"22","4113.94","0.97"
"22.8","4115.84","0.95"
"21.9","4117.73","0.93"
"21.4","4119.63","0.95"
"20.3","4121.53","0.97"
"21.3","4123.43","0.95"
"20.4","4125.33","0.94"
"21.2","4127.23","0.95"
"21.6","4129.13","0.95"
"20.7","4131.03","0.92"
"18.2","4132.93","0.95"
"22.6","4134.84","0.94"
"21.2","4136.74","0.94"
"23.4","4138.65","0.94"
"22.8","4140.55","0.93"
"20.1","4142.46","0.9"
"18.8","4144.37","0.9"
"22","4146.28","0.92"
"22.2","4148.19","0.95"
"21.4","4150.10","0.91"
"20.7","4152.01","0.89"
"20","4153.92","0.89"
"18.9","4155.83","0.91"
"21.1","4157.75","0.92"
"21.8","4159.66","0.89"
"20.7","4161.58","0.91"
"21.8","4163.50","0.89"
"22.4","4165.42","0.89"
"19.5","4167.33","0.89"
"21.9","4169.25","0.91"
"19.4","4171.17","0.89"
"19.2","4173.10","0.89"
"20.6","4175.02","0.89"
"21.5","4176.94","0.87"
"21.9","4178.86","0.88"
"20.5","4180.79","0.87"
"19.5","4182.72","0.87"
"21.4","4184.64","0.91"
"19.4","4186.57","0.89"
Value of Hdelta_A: 0.3 angstroms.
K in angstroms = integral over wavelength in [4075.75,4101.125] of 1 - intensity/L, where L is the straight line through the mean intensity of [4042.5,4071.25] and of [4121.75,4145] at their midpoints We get 0.4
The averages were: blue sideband 20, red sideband 21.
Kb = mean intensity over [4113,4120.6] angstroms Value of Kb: 22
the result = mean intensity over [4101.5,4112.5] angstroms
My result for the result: 18.9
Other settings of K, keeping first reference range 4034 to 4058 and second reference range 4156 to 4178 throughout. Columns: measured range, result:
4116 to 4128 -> -0.3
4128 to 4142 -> -0.5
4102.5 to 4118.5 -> 0.2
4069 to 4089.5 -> 0.0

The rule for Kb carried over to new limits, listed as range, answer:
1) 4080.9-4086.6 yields 21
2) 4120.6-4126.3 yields 20.7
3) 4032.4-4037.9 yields 19.6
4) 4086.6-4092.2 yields 22.5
